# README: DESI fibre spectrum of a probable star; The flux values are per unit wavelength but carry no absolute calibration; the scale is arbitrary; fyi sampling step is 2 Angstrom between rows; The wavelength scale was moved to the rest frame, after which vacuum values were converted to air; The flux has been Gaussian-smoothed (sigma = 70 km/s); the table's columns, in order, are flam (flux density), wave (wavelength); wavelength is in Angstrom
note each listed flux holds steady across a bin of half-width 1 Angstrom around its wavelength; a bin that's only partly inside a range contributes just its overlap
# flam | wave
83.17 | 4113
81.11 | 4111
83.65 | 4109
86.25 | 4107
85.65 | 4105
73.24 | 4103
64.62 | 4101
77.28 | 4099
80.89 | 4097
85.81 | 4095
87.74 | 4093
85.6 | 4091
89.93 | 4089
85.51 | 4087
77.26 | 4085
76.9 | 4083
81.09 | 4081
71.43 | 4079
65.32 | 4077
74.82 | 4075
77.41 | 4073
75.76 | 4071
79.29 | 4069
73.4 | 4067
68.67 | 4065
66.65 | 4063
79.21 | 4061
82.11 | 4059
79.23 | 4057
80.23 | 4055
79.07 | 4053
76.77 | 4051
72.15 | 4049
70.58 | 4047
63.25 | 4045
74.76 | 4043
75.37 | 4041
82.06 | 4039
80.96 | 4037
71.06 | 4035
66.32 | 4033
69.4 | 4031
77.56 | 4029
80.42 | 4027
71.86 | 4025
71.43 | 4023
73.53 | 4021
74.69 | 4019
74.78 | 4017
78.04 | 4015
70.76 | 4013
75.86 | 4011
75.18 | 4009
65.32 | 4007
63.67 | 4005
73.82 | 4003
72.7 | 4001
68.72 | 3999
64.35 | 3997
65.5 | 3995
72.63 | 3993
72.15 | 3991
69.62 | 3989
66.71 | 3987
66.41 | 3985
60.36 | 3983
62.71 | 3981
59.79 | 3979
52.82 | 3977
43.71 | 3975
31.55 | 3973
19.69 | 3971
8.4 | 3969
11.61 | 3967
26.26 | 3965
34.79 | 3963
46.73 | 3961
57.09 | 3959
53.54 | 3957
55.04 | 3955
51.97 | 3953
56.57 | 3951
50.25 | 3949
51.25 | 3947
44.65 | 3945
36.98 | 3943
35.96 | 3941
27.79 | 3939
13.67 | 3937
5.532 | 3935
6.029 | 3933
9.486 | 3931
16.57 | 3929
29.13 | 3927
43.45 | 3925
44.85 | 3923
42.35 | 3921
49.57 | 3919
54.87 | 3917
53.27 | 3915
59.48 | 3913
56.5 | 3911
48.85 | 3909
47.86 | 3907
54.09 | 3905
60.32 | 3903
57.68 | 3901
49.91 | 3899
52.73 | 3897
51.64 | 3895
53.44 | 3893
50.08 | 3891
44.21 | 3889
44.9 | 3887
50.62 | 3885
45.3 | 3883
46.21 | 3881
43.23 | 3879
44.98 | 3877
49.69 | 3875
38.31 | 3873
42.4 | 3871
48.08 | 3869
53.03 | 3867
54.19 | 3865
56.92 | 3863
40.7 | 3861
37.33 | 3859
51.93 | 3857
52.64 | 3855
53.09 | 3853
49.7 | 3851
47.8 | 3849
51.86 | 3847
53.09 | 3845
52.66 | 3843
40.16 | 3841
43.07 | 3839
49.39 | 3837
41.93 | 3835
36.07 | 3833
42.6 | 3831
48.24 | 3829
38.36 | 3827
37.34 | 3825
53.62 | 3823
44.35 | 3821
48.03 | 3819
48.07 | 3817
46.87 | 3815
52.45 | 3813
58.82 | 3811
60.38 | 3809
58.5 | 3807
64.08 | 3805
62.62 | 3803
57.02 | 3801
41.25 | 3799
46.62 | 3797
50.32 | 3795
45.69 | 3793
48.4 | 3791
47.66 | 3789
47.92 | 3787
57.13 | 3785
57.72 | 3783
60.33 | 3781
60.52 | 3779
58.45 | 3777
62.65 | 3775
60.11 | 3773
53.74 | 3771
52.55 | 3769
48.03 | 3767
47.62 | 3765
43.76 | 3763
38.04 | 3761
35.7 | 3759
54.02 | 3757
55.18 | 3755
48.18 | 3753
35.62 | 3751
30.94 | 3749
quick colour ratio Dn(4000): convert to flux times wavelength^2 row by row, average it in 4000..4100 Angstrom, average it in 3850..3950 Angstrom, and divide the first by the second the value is 1.85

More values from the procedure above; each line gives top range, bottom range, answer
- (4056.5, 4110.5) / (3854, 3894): 1.84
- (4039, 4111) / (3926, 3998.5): 1.90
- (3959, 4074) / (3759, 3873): 1.46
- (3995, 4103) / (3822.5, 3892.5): 1.77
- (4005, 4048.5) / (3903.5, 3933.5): 1.84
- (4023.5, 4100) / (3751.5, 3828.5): 1.72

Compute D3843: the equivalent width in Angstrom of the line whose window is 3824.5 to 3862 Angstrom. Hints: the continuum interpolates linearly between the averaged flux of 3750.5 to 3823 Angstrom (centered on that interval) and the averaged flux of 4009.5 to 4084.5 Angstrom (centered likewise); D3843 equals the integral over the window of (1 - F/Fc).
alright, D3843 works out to 7.2 Angstrom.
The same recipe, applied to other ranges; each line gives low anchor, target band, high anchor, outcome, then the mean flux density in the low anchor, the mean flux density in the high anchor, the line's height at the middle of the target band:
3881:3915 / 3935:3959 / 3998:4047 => 7.1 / 51.6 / 72.9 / 60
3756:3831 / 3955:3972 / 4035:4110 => 8.5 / 51.2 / 77.5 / 67.2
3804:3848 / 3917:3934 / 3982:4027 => 8.1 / 48.6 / 70.6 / 60.9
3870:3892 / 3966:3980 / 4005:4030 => 7.0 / 45.4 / 73.7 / 64.5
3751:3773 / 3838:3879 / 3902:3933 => -2.6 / 47.7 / 43.5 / 45.1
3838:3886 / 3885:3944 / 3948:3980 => 4.1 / 47.8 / 41.2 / 44.4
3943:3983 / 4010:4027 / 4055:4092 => -3.9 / 43.4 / 77.3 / 60.4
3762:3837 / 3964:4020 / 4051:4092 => 9.0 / 51.1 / 77.4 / 69.7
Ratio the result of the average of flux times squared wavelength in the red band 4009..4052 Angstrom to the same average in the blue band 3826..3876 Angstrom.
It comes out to 1.72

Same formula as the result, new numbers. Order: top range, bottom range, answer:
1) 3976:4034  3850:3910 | 1.51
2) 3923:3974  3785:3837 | 0.72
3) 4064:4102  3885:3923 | 1.65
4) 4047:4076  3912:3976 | 2.20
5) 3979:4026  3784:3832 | 1.54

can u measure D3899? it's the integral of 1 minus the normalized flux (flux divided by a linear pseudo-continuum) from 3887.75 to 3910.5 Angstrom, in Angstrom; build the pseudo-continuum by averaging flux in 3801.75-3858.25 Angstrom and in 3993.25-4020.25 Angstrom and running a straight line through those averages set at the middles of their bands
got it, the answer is 2.4 Angstrom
